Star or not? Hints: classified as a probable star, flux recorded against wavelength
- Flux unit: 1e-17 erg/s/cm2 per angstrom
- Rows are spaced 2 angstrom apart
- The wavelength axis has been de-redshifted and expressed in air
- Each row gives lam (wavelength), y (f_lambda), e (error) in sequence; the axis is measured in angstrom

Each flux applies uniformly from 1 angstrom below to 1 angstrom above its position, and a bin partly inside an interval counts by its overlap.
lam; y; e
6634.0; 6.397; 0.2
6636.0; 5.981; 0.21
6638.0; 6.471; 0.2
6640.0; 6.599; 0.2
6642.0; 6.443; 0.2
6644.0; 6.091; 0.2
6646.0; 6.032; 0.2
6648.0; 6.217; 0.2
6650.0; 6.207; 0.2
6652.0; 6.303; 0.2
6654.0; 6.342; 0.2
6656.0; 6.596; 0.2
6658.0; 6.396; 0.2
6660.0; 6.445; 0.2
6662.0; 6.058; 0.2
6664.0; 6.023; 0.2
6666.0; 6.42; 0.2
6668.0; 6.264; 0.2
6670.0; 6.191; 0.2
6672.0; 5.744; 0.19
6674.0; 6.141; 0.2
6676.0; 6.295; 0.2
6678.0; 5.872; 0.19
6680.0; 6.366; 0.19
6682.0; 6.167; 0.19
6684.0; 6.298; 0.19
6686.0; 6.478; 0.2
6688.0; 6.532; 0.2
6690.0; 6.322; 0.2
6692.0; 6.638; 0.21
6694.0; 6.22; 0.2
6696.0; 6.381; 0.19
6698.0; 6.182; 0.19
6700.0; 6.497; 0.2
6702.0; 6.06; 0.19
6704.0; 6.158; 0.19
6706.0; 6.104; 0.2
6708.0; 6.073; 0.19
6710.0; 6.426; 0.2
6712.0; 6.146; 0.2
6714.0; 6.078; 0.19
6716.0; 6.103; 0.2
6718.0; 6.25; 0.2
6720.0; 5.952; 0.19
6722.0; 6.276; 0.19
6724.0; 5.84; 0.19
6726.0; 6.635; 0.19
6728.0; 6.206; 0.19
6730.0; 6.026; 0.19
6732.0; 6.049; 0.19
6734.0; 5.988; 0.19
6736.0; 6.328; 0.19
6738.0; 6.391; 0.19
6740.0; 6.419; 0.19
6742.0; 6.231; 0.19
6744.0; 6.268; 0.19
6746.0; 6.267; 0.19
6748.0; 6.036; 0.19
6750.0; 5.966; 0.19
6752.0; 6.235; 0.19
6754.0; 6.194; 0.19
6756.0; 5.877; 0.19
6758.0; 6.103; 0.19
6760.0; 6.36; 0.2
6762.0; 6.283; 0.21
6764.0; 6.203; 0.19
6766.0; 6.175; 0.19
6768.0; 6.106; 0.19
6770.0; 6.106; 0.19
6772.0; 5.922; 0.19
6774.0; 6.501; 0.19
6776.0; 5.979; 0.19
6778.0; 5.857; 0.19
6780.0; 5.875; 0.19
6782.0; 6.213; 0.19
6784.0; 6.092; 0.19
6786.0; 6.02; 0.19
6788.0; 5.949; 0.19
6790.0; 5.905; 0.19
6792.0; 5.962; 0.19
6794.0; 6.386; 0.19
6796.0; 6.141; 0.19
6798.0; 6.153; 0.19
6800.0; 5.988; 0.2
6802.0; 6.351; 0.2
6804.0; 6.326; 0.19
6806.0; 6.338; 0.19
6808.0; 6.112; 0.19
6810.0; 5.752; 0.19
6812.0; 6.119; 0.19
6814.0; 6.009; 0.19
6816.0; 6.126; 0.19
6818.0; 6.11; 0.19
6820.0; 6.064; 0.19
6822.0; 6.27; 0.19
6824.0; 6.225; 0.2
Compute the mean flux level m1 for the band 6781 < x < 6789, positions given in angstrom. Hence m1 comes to 6.07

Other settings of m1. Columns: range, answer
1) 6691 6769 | 6.2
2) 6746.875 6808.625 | 6.12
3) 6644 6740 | 6.23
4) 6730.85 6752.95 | 6.2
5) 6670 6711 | 6.25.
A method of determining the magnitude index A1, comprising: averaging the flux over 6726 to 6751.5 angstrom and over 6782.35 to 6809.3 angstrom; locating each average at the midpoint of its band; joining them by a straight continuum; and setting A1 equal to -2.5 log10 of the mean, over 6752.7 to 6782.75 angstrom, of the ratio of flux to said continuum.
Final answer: 0.01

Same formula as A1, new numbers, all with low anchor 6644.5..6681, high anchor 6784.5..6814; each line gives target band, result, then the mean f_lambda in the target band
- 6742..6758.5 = 0.00 mag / 6.13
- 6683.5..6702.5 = -0.03 mag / 6.37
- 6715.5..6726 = 0.01 mag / 6.14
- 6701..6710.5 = 0.01 mag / 6.15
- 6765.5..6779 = 0.01 mag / 6.09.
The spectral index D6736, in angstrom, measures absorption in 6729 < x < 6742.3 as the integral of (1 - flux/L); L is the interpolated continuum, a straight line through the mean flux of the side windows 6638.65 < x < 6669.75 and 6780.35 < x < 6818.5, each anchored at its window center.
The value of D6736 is 0.0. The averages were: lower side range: 6.3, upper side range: 6.1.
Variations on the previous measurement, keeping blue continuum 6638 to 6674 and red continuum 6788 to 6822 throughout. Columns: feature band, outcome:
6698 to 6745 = 0.00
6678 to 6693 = -0.32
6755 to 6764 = 0.00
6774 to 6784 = 0.16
